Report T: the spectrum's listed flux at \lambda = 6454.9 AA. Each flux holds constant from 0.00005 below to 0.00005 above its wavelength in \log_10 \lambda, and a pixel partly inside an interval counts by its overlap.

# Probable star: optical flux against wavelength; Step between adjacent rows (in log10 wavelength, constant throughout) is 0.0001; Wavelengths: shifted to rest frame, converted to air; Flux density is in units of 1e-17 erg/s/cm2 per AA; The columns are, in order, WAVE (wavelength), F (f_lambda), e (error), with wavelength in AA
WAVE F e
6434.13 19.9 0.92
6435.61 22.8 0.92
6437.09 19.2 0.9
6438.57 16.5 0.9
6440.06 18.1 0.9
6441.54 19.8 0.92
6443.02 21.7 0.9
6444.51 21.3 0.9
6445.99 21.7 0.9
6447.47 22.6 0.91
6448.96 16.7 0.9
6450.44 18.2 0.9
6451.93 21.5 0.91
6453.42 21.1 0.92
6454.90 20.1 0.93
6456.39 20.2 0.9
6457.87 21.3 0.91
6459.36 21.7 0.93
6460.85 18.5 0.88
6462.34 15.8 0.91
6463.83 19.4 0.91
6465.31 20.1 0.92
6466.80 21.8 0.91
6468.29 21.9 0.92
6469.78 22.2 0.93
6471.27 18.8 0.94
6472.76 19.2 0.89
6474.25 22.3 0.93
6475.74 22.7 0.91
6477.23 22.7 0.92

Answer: 20.1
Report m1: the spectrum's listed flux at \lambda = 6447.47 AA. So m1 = 22.6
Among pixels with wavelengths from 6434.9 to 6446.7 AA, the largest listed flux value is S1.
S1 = 22.8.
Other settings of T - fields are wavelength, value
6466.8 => 21.8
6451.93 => 21.5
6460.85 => 18.5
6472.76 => 19.2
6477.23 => 22.7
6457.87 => 21.3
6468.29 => 21.9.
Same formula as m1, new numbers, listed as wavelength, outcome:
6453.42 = 21.1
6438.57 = 16.5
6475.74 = 22.7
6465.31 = 20.1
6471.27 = 18.8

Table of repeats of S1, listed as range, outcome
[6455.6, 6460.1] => 21.7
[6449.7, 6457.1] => 21.5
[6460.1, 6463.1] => 18.5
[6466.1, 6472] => 22.2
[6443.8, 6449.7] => 22.6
